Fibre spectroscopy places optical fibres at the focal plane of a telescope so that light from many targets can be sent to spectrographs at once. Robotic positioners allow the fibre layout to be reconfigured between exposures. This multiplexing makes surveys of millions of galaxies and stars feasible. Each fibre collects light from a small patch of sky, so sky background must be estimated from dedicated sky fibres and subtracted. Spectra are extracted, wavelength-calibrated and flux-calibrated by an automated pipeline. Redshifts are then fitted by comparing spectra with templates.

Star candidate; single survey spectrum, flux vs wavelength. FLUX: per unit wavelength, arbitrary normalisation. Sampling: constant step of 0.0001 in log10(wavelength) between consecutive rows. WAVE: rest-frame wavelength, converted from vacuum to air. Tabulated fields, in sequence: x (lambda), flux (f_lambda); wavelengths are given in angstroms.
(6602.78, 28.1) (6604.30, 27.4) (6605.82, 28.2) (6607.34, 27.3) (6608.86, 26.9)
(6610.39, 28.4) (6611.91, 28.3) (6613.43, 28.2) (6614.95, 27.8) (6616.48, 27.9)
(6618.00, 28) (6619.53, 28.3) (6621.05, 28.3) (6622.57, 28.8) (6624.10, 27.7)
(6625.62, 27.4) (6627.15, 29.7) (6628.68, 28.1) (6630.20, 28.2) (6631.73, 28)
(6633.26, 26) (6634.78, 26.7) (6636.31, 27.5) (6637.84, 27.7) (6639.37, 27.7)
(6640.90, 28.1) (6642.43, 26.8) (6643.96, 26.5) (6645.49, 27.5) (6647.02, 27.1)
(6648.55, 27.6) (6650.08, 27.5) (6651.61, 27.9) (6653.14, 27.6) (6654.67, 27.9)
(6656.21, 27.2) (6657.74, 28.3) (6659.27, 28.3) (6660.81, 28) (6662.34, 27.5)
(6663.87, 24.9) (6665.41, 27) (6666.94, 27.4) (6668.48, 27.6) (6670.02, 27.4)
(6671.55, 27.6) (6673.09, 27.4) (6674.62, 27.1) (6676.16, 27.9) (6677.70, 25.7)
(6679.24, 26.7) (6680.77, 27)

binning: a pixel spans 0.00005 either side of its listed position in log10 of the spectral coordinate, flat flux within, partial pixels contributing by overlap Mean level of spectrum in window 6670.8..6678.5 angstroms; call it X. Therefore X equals 27.1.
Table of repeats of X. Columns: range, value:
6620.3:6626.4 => 28.1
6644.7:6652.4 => 27.5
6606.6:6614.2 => 27.8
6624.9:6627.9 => 28.5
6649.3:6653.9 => 27.7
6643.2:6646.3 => 27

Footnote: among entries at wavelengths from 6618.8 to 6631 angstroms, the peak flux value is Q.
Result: 29.7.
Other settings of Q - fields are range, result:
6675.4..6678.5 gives 27.9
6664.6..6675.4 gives 27.6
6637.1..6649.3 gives 28.1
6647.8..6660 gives 28.3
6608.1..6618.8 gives 28.4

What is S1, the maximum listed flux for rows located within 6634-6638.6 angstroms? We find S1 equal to 27.7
